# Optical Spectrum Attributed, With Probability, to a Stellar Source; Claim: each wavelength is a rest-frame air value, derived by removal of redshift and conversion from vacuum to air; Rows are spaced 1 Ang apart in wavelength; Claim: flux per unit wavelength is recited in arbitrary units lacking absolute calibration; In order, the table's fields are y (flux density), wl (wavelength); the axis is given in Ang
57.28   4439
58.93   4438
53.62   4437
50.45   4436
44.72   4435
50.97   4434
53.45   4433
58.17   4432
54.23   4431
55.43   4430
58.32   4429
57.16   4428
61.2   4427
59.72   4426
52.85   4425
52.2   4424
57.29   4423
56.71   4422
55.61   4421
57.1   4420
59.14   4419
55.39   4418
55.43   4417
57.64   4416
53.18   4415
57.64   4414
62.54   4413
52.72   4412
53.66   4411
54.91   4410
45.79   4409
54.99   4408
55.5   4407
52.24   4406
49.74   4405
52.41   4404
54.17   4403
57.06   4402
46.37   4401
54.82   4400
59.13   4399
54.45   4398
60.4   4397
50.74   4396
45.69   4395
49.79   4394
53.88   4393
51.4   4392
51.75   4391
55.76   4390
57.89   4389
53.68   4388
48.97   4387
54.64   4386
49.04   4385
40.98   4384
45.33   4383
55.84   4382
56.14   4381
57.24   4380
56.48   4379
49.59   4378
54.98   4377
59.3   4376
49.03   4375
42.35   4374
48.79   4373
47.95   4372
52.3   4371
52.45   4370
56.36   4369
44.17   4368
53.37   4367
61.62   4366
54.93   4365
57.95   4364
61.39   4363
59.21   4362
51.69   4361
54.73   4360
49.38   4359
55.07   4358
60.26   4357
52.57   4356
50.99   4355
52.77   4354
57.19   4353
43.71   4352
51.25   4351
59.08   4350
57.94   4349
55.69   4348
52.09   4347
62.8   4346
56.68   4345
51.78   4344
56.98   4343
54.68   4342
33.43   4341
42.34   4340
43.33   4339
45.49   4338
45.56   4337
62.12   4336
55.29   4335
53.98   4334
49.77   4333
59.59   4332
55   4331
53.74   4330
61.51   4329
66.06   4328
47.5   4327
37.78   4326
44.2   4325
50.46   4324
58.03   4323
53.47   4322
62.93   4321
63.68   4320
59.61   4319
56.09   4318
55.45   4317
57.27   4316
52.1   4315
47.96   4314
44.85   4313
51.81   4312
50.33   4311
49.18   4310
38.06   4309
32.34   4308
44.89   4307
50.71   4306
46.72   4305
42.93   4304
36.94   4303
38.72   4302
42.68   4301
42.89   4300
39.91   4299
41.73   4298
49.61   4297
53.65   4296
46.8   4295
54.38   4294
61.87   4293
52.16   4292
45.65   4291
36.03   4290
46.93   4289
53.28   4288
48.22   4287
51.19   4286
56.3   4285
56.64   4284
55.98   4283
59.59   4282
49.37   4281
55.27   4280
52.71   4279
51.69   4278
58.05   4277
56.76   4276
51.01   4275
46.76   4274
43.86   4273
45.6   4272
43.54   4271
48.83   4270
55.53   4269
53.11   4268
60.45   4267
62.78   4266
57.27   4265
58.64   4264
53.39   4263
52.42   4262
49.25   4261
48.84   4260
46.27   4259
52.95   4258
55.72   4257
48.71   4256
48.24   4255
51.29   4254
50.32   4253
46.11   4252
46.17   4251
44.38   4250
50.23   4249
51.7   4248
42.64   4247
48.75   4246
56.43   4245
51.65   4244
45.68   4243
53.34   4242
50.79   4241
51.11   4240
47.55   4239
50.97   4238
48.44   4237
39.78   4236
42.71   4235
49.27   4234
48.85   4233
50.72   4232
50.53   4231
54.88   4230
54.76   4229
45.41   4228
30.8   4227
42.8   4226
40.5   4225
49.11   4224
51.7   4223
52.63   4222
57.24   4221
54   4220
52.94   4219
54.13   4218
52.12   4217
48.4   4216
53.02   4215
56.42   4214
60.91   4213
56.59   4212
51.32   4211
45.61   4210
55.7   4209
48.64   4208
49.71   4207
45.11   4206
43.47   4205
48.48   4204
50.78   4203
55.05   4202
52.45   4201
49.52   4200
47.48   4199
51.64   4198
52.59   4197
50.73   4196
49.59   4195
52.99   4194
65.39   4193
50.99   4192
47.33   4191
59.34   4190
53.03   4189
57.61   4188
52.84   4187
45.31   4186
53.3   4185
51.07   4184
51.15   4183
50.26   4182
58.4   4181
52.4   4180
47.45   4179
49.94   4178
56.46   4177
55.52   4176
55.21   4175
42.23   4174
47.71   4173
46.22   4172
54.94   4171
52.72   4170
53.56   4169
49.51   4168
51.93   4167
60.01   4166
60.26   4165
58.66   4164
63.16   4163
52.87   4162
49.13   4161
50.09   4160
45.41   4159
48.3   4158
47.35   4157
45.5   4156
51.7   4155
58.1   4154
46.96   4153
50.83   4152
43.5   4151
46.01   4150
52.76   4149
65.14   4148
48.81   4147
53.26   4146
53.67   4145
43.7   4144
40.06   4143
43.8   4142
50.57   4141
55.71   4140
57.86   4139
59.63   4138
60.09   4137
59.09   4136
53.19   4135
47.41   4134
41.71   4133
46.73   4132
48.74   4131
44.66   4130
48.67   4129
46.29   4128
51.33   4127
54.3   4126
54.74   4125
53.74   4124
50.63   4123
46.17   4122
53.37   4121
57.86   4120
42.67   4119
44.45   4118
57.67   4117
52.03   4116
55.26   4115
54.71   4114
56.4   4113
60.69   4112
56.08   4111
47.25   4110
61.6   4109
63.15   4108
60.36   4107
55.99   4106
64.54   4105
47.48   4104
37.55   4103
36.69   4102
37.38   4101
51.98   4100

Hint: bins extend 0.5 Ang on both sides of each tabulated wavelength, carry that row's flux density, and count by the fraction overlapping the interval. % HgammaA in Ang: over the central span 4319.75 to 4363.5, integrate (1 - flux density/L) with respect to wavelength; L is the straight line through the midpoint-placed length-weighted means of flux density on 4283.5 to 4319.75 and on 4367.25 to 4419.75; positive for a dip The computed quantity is -2.7 Ang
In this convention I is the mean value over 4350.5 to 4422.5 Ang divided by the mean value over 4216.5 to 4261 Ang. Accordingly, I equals 1.09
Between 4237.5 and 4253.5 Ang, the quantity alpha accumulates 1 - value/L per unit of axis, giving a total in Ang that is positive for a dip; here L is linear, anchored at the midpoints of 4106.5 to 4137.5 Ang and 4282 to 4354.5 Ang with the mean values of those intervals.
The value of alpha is 0.7 Ang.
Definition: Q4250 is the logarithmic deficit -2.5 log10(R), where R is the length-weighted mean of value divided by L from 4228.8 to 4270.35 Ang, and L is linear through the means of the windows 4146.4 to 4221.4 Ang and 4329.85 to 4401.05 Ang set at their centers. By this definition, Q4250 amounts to 0.03 mag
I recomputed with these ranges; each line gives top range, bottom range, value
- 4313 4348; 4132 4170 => 1.03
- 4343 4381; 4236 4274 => 1.07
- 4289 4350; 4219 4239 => 1.04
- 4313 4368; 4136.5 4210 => 1.04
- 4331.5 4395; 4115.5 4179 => 1.03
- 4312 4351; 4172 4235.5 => 1.05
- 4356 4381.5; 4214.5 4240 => 1.10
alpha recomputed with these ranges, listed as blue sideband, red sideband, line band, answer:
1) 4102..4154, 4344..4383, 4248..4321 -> 4.11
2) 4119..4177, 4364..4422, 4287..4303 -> 1.75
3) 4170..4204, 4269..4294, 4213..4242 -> 1.17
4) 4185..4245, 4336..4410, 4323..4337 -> -0.38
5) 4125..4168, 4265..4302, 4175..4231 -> -0.32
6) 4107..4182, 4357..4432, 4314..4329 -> -0.34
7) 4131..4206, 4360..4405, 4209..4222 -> -0.41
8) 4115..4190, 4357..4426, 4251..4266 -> 0.25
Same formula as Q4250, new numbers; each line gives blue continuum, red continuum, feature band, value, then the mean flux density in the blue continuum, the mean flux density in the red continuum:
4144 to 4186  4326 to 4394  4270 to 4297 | 0.03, 51.8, 52.9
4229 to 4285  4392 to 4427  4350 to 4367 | -0.03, 51.1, 54.5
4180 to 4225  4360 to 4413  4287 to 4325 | 0.08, 52.1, 53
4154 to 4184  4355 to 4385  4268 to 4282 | 0.03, 52.1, 53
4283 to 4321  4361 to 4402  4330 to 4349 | -0.03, 48.9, 52.9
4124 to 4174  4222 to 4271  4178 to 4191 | -0.03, 51.3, 49.8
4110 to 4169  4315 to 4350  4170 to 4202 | 0.00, 51.8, 53.7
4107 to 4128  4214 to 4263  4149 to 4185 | 0.01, 53.7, 49.4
